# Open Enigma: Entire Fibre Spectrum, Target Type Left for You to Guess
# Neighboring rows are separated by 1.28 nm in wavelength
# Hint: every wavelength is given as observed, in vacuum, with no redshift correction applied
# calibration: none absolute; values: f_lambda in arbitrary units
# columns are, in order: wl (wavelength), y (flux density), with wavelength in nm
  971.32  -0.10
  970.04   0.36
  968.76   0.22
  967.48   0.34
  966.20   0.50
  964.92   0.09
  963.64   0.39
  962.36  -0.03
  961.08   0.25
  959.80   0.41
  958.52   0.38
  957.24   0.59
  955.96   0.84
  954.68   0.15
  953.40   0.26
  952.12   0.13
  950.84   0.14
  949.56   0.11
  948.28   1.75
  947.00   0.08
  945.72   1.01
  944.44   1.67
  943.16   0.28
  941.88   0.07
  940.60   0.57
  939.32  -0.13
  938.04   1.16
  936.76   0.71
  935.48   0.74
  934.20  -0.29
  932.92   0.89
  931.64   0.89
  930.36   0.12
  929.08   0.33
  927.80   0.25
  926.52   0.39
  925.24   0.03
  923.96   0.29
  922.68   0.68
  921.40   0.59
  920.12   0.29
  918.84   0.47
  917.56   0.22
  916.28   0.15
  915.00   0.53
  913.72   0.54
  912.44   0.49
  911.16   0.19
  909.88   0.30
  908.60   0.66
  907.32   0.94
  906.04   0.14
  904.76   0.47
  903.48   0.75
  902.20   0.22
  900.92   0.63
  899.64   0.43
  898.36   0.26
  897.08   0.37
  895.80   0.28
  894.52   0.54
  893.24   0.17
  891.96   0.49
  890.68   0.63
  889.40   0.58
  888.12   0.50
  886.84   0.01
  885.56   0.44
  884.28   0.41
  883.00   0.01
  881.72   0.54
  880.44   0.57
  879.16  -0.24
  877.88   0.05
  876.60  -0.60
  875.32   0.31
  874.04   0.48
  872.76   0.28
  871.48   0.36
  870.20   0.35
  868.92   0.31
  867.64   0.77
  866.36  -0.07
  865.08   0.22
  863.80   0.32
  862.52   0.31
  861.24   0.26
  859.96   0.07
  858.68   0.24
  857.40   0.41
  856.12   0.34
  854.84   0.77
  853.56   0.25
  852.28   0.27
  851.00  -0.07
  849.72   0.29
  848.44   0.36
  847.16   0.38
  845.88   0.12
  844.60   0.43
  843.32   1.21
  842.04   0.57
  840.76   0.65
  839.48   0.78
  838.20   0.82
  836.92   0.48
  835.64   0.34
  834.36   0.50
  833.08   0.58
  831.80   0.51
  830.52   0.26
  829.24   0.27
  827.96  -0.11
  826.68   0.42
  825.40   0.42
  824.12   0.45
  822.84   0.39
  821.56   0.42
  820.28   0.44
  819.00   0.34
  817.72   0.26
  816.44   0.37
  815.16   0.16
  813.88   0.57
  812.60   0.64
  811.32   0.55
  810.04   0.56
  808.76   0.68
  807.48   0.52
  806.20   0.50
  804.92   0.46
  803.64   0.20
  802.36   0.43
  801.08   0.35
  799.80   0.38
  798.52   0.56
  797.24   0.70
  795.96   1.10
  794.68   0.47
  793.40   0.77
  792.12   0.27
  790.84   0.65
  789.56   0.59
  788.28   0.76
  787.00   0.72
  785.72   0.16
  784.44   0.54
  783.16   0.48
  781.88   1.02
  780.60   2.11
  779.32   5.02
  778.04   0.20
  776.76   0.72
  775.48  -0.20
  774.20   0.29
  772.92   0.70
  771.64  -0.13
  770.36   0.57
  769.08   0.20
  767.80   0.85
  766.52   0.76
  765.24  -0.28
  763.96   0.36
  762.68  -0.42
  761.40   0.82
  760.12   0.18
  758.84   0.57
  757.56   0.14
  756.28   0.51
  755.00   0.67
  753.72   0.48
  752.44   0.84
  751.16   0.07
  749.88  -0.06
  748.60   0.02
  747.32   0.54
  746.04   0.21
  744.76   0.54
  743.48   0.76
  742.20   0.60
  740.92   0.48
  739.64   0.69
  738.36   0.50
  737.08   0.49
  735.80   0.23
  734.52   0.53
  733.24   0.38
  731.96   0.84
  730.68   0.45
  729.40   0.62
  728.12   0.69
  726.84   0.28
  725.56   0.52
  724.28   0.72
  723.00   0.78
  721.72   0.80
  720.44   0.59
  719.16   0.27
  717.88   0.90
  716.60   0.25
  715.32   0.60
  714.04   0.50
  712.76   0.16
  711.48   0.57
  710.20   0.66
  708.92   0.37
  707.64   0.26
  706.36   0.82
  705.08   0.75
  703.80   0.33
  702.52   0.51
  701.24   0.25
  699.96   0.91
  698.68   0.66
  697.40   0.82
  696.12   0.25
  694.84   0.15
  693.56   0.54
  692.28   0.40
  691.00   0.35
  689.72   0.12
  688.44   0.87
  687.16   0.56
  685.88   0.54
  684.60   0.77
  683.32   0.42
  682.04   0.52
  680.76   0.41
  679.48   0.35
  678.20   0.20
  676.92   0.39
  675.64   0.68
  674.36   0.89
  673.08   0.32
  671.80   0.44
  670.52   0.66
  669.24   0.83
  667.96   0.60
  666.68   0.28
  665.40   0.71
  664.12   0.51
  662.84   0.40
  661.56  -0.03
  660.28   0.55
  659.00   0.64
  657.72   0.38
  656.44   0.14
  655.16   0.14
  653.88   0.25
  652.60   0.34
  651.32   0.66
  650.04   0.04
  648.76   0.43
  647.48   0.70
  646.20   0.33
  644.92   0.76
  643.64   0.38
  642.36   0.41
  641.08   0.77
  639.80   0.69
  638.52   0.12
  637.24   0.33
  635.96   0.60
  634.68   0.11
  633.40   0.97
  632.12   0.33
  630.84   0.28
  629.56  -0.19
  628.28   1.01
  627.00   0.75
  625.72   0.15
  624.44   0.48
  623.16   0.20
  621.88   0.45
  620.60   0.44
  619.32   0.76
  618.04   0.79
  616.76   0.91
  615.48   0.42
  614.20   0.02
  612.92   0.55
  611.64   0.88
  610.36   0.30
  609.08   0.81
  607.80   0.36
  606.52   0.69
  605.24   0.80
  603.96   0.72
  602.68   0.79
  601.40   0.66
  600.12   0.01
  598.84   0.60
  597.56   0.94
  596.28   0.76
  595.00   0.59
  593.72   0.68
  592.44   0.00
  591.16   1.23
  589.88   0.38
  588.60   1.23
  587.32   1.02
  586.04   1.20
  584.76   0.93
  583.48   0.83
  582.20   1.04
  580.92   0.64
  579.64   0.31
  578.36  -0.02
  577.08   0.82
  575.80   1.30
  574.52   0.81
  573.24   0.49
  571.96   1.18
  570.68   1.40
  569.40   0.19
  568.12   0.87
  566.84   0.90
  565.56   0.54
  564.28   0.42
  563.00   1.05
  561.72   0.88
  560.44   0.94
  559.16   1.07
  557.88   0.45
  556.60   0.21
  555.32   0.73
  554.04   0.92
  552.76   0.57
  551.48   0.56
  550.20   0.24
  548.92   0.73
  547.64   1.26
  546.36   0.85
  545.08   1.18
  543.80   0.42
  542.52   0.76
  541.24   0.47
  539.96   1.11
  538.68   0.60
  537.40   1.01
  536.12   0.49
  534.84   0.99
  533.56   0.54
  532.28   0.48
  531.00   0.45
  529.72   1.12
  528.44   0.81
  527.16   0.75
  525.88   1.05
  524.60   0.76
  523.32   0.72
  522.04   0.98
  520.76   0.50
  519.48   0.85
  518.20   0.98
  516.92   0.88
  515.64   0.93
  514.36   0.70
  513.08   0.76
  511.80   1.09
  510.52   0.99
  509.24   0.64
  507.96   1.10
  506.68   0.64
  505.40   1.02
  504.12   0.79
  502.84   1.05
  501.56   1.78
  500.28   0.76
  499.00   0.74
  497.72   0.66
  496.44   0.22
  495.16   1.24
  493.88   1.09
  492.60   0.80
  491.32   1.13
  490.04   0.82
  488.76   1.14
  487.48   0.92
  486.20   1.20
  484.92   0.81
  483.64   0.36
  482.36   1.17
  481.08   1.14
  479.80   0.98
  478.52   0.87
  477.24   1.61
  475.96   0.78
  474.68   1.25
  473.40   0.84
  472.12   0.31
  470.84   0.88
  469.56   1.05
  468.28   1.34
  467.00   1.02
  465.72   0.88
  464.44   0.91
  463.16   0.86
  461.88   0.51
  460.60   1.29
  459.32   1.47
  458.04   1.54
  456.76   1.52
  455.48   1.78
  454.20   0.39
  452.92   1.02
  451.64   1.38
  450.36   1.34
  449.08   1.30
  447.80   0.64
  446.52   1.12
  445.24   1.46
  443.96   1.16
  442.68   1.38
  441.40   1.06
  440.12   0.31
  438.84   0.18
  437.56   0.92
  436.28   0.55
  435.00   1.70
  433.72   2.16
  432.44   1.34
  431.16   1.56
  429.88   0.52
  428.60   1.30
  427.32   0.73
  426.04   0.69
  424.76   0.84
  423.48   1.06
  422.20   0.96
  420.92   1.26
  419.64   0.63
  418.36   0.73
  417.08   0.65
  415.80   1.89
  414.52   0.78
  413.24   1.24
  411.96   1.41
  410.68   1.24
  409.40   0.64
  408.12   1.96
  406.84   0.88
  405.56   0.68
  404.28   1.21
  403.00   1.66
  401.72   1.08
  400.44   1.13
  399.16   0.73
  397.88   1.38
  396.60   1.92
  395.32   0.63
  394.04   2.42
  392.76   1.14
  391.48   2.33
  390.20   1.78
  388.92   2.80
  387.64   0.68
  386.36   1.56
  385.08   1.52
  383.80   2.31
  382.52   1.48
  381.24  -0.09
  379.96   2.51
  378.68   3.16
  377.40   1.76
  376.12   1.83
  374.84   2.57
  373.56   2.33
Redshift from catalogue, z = 1.09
